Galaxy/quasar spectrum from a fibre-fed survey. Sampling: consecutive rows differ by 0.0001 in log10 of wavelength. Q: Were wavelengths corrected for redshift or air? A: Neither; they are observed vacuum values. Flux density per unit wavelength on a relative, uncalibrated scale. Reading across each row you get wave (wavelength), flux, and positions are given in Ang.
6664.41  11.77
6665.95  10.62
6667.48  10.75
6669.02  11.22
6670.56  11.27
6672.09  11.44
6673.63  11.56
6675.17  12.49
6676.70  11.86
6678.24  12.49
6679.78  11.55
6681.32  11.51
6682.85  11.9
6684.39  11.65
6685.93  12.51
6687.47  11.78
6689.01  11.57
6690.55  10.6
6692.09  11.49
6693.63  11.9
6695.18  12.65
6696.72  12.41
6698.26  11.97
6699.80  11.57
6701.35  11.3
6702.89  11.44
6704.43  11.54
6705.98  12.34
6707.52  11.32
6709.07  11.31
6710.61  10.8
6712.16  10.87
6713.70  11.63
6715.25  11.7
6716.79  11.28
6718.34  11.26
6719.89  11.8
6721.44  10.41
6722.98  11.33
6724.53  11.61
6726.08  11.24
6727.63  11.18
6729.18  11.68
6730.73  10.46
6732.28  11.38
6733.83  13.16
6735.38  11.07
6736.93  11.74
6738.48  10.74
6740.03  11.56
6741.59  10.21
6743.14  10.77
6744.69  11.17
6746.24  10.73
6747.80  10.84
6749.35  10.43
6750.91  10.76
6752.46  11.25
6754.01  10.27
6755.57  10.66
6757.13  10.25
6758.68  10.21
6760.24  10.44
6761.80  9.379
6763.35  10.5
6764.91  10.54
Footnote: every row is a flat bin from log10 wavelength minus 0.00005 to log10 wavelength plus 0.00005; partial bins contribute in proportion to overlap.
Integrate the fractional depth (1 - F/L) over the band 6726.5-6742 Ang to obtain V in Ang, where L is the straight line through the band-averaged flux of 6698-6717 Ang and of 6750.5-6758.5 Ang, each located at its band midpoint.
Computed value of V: -0.5 Ang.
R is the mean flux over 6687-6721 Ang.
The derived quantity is 11.6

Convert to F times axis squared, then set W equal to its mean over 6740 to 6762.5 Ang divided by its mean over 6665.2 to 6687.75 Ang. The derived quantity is 0.9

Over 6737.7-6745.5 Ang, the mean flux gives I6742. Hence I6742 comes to 10.9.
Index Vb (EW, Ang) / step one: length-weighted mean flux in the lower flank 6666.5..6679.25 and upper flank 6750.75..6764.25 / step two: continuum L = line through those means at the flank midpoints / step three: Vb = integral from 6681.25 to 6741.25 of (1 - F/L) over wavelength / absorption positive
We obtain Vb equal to -2.5 Ang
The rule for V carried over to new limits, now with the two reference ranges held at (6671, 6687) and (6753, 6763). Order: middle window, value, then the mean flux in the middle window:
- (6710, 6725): -0.2 Ang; 11.3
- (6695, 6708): -0.4 Ang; 11.8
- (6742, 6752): -0.3 Ang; 10.8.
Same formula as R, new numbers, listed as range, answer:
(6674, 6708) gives 11.8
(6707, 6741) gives 11.3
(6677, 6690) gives 11.8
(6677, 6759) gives 11.4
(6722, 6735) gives 11.5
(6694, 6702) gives 12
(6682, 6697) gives 11.8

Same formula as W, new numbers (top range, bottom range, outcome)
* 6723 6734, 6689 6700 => 0.98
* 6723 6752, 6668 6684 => 0.97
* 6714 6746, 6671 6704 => 0.97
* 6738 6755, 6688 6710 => 0.94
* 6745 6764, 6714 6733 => 0.94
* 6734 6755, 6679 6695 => 0.95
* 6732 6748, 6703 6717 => 0.99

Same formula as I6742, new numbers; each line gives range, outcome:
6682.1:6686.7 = 12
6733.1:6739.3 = 11.7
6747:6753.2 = 10.8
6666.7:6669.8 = 11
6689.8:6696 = 11.7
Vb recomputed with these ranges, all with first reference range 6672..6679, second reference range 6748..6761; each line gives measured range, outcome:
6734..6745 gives -0.3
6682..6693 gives 0.1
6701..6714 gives 0.0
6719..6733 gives -0.2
